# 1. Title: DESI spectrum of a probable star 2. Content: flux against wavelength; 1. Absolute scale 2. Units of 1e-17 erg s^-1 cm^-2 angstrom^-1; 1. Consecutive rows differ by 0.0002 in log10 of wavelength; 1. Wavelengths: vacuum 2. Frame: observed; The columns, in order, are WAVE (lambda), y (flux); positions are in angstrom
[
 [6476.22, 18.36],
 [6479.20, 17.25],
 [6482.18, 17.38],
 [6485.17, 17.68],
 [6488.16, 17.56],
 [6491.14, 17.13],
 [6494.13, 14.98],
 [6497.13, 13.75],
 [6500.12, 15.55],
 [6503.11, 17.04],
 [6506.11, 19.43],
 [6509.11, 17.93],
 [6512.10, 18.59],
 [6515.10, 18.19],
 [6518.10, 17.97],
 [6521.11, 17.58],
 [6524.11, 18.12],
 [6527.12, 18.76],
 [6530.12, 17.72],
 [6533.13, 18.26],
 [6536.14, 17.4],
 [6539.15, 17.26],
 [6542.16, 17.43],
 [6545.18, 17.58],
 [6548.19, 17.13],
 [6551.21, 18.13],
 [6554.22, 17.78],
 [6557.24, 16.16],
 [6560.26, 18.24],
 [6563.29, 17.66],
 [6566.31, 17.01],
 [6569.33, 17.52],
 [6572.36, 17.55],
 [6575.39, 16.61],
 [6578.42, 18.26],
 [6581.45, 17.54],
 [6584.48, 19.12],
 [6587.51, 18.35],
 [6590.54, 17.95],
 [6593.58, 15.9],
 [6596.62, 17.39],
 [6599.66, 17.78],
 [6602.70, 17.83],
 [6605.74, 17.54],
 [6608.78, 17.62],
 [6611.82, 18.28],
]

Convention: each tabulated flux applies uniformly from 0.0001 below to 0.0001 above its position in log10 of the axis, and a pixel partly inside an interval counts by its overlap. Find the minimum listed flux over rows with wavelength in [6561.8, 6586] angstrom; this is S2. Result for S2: 16.61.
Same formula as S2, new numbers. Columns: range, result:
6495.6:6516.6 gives 13.75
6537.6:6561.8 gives 16.16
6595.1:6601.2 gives 17.39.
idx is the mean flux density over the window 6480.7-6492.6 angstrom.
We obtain 17.4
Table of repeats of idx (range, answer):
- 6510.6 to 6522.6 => 18.1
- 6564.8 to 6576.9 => 17.2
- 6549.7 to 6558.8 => 17.4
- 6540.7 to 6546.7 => 17.5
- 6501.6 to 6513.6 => 18.3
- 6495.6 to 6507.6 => 16.4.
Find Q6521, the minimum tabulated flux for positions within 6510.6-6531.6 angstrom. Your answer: 17.58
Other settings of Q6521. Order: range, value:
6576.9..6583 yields 17.54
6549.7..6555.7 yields 17.78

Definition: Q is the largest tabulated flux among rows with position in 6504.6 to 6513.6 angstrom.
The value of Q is 19.43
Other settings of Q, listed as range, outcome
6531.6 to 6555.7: 18.26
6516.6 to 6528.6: 18.76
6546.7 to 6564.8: 18.24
